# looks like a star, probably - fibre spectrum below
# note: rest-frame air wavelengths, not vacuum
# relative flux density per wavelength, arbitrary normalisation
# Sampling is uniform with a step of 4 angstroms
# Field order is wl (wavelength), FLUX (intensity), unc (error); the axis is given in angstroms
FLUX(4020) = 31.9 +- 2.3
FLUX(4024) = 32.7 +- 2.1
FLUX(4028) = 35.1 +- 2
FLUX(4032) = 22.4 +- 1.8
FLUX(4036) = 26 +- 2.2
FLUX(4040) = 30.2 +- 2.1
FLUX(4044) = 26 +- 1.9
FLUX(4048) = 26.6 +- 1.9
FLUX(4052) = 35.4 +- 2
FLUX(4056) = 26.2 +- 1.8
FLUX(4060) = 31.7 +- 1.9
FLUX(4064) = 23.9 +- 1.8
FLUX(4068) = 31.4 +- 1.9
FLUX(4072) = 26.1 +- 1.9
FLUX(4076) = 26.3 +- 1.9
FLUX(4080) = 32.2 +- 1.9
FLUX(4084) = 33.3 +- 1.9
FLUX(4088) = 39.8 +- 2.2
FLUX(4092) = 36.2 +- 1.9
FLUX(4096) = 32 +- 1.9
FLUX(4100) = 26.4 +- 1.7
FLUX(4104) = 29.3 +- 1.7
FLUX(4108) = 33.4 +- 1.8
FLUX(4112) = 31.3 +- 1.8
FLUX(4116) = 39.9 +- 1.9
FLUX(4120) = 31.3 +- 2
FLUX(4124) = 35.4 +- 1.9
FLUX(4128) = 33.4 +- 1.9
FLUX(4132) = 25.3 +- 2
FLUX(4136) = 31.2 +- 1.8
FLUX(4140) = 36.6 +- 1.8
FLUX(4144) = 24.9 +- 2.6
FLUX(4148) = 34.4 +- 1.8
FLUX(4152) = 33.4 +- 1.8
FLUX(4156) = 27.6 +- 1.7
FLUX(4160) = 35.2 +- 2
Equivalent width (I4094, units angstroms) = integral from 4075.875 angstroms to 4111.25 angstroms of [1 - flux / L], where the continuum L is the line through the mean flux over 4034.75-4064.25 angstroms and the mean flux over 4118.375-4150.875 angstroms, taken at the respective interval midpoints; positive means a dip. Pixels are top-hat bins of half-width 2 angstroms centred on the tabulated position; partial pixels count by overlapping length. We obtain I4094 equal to -2.64 angstroms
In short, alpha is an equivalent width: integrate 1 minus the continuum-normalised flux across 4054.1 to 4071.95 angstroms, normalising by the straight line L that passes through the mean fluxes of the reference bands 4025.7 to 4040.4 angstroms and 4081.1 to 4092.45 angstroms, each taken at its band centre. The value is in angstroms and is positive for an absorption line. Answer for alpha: 2.5 angstroms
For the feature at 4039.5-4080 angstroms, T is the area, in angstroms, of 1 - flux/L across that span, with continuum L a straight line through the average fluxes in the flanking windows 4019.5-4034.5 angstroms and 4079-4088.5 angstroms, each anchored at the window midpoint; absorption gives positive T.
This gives 5.3 angstroms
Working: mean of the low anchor 30.2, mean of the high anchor 34.7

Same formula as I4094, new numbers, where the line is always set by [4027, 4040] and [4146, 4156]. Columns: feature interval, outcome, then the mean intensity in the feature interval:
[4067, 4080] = 0.45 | 28.3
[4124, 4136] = 0.40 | 30.7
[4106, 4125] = -1.87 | 34.2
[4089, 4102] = -0.82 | 32.2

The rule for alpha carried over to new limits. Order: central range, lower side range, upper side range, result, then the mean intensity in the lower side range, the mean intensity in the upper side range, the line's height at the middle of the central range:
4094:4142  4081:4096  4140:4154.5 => 2.0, 35.6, 31.6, 33.6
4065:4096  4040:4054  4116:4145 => -1.4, 29.5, 32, 30.5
